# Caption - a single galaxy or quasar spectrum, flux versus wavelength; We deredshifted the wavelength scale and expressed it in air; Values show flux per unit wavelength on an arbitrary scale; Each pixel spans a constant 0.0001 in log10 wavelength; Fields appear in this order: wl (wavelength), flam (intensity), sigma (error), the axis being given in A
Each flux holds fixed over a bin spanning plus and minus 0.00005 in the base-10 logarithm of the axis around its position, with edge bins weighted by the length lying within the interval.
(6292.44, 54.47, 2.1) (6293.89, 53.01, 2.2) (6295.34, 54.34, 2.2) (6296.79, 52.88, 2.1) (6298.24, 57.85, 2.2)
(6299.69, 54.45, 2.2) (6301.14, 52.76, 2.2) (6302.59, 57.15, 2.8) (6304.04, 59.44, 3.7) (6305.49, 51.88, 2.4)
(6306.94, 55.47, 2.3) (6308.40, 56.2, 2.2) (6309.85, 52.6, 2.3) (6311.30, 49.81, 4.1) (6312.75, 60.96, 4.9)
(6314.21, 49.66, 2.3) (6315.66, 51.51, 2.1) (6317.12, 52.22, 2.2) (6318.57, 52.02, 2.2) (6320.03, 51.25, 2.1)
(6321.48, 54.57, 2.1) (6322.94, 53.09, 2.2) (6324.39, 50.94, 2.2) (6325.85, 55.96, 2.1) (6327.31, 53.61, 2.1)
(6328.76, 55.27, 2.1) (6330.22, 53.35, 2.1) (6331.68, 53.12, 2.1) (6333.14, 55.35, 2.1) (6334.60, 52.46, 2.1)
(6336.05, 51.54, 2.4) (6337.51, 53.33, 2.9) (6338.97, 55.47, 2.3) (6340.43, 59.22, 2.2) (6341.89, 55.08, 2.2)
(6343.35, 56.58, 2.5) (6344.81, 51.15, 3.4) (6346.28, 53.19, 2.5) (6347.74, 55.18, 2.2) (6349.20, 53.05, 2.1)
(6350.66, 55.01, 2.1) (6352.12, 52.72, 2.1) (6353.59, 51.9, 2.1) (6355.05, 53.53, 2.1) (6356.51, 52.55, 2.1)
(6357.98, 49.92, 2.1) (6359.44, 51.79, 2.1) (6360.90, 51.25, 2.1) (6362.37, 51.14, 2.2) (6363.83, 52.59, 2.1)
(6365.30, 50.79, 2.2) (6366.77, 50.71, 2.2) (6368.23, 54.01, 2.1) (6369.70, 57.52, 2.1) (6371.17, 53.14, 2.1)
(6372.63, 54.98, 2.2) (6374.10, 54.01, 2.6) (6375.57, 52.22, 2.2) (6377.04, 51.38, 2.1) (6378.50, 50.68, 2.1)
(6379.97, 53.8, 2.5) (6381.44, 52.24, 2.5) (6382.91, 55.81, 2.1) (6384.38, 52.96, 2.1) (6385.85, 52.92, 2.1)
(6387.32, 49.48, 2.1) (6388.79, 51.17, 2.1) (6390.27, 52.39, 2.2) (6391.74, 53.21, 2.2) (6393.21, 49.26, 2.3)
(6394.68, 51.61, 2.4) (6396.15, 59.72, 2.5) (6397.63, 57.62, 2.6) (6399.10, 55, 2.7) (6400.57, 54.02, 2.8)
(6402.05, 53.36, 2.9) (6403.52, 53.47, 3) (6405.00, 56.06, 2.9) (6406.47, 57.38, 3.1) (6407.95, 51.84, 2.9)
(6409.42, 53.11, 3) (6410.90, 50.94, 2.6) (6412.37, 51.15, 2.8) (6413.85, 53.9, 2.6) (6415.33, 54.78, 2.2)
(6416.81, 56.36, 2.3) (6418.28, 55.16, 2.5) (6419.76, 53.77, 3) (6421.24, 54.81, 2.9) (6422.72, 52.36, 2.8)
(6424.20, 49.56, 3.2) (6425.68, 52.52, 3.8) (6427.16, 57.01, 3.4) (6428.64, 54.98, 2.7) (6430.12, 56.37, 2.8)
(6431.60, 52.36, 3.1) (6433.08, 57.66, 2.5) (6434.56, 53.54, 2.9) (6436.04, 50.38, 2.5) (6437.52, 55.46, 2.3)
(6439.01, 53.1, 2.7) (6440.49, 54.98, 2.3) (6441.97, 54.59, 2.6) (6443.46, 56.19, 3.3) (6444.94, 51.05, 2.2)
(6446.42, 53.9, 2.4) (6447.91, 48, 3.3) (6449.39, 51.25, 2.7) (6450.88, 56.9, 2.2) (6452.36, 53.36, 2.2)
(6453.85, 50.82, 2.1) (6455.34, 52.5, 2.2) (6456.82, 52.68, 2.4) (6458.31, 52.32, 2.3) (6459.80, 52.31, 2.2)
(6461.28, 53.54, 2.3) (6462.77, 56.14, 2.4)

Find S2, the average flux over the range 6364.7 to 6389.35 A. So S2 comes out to 52.8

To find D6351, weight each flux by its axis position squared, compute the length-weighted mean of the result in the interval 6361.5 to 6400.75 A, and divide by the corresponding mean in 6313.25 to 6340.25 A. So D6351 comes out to 1.01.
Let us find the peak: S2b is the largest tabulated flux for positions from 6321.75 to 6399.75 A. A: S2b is 59.72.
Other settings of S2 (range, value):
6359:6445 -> 53.5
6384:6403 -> 53.3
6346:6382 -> 52.8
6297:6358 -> 53.9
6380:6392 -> 52.5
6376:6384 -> 52.8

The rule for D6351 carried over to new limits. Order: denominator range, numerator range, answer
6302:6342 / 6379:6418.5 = 1.02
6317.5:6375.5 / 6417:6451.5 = 1.04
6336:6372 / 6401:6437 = 1.03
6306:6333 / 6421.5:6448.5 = 1.04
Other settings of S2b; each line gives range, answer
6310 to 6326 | 60.96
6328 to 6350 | 59.22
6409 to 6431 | 57.01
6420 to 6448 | 57.66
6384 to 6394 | 53.21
